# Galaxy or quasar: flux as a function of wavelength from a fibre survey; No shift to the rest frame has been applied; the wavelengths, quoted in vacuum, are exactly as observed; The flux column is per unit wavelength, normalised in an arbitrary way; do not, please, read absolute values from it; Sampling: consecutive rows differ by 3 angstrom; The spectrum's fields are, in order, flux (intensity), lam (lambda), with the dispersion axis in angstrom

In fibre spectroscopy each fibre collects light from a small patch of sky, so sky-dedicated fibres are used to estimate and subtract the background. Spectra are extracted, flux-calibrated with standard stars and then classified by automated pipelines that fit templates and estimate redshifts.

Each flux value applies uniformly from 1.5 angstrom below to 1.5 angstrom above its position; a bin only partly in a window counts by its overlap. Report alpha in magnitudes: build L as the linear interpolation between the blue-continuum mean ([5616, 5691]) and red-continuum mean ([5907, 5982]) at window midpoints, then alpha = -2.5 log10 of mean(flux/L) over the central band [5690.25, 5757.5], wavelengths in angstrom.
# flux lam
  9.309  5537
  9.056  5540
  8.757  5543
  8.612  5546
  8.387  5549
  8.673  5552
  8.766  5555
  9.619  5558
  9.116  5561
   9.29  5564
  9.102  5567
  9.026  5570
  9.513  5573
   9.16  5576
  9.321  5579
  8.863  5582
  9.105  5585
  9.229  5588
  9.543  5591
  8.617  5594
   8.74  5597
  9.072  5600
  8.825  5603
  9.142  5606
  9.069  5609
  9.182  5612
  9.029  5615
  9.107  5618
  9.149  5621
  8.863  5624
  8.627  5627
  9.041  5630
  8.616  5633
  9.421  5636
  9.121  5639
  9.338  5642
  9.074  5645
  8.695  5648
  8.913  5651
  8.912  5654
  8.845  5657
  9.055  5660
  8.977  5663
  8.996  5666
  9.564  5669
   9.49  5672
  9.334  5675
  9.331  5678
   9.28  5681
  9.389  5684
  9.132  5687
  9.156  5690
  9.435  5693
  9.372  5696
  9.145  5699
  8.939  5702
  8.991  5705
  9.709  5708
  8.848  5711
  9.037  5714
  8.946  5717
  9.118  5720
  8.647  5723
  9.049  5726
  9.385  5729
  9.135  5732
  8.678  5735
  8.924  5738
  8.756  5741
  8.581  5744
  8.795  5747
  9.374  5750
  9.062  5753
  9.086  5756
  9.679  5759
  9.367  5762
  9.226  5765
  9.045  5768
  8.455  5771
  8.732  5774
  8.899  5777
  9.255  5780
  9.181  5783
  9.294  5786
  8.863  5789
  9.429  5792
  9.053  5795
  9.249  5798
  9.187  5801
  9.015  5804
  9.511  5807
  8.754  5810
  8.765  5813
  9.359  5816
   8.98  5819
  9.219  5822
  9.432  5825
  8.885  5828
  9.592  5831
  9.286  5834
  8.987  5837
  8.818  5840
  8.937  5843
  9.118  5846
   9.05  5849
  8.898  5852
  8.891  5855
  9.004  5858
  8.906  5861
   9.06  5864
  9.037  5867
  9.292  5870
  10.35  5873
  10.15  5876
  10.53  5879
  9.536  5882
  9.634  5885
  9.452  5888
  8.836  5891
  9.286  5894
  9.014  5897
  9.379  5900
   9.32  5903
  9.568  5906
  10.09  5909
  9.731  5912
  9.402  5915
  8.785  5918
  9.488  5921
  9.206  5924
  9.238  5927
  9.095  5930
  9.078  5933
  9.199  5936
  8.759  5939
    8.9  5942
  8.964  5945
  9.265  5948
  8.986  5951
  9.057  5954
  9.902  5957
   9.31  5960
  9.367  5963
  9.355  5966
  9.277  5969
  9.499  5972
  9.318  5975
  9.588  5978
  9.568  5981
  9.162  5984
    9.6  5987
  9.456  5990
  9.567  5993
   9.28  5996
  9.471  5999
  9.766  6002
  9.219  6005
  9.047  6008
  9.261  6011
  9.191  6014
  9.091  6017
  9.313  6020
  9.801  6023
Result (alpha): 0.01 mag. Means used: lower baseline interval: 9.1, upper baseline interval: 9.3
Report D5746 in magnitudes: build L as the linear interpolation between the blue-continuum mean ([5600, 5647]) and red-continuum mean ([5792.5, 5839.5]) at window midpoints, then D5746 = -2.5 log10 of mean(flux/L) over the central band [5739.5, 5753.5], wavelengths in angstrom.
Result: 0.02 mag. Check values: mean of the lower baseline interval 9.04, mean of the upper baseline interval 9.15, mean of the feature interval 8.9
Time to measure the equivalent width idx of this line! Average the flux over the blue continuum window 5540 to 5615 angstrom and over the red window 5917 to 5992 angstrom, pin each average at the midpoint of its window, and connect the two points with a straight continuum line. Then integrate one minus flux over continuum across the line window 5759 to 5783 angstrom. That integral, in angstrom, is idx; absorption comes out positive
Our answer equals 0.3 angstrom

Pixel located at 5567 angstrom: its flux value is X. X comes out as 9.102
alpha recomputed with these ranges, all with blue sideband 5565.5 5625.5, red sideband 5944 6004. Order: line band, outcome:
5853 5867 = 0.039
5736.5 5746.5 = 0.054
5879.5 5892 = -0.019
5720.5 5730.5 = 0.018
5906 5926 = -0.013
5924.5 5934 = 0.024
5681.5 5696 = -0.015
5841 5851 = 0.032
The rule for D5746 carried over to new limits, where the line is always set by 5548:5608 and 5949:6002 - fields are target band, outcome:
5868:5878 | -0.068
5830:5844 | 0.020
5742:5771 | 0.015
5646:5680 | 0.004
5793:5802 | 0.009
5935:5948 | 0.047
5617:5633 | 0.022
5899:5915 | -0.029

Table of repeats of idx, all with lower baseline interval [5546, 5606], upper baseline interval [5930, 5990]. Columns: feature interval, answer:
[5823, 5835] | -0.1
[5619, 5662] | 0.5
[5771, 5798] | 0.3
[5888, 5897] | 0.1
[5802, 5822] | 0.2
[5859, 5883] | -1.0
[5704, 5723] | 0.1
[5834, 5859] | 0.6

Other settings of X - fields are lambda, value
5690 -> 9.156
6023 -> 9.801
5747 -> 8.795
